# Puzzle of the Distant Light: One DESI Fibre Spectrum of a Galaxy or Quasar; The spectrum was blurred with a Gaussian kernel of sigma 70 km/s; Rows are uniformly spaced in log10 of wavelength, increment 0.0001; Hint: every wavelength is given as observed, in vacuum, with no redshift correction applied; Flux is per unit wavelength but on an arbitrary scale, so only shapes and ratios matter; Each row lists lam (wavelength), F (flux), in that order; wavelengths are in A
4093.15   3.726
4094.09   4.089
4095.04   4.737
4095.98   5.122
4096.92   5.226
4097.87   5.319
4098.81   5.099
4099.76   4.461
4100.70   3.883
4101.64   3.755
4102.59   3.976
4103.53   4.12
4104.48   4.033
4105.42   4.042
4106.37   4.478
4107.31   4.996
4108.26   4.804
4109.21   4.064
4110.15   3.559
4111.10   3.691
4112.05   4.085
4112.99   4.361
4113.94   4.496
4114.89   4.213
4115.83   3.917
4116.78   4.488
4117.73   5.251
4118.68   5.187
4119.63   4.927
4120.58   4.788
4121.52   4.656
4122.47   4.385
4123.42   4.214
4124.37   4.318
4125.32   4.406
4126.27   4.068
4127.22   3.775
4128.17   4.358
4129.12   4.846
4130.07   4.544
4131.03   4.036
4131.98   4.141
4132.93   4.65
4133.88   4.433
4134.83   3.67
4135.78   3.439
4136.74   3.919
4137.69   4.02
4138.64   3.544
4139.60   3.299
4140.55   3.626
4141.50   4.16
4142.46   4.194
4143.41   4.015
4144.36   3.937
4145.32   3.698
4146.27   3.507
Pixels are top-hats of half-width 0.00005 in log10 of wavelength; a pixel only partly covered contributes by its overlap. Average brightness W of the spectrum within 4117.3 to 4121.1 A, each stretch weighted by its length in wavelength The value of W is 5.04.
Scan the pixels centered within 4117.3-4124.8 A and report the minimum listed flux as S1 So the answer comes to 4.214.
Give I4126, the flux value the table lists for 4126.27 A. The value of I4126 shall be 4.068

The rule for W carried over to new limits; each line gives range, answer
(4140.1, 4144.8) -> 3.99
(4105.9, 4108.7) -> 4.76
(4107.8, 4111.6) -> 4.02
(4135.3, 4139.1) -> 3.73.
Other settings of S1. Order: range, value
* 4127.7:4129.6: 4.358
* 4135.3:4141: 3.299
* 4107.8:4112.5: 3.559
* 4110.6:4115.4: 3.691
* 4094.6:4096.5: 4.737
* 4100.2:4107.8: 3.755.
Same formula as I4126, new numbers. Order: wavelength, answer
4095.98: 5.122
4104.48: 4.033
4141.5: 4.16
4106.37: 4.478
